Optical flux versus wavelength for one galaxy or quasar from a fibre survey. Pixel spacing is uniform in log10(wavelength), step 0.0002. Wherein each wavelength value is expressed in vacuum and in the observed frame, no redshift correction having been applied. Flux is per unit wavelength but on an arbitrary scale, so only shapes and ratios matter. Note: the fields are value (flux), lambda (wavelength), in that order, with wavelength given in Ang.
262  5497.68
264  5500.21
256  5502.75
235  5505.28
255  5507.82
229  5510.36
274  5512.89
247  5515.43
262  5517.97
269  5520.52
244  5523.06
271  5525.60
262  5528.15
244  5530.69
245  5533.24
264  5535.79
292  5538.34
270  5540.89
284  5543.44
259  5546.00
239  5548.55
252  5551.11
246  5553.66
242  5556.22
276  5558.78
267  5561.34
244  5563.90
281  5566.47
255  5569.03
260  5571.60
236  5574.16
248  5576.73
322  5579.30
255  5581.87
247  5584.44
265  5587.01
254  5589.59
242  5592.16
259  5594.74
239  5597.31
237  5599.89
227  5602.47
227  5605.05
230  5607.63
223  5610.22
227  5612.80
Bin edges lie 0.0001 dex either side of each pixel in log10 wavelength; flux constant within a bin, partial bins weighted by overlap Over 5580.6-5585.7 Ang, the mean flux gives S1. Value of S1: 251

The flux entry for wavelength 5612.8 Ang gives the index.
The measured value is 227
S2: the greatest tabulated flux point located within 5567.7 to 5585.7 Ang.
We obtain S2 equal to 322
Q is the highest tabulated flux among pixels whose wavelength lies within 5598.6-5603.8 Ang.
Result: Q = 237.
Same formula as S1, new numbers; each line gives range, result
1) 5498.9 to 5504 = 260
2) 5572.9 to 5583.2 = 265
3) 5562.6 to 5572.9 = 260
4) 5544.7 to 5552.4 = 250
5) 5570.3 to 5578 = 248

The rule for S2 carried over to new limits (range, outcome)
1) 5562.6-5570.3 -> 281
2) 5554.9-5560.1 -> 276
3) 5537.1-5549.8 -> 292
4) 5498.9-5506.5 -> 264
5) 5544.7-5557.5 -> 259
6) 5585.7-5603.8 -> 265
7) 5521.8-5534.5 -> 271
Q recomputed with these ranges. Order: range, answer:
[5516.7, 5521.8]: 269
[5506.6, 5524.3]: 274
